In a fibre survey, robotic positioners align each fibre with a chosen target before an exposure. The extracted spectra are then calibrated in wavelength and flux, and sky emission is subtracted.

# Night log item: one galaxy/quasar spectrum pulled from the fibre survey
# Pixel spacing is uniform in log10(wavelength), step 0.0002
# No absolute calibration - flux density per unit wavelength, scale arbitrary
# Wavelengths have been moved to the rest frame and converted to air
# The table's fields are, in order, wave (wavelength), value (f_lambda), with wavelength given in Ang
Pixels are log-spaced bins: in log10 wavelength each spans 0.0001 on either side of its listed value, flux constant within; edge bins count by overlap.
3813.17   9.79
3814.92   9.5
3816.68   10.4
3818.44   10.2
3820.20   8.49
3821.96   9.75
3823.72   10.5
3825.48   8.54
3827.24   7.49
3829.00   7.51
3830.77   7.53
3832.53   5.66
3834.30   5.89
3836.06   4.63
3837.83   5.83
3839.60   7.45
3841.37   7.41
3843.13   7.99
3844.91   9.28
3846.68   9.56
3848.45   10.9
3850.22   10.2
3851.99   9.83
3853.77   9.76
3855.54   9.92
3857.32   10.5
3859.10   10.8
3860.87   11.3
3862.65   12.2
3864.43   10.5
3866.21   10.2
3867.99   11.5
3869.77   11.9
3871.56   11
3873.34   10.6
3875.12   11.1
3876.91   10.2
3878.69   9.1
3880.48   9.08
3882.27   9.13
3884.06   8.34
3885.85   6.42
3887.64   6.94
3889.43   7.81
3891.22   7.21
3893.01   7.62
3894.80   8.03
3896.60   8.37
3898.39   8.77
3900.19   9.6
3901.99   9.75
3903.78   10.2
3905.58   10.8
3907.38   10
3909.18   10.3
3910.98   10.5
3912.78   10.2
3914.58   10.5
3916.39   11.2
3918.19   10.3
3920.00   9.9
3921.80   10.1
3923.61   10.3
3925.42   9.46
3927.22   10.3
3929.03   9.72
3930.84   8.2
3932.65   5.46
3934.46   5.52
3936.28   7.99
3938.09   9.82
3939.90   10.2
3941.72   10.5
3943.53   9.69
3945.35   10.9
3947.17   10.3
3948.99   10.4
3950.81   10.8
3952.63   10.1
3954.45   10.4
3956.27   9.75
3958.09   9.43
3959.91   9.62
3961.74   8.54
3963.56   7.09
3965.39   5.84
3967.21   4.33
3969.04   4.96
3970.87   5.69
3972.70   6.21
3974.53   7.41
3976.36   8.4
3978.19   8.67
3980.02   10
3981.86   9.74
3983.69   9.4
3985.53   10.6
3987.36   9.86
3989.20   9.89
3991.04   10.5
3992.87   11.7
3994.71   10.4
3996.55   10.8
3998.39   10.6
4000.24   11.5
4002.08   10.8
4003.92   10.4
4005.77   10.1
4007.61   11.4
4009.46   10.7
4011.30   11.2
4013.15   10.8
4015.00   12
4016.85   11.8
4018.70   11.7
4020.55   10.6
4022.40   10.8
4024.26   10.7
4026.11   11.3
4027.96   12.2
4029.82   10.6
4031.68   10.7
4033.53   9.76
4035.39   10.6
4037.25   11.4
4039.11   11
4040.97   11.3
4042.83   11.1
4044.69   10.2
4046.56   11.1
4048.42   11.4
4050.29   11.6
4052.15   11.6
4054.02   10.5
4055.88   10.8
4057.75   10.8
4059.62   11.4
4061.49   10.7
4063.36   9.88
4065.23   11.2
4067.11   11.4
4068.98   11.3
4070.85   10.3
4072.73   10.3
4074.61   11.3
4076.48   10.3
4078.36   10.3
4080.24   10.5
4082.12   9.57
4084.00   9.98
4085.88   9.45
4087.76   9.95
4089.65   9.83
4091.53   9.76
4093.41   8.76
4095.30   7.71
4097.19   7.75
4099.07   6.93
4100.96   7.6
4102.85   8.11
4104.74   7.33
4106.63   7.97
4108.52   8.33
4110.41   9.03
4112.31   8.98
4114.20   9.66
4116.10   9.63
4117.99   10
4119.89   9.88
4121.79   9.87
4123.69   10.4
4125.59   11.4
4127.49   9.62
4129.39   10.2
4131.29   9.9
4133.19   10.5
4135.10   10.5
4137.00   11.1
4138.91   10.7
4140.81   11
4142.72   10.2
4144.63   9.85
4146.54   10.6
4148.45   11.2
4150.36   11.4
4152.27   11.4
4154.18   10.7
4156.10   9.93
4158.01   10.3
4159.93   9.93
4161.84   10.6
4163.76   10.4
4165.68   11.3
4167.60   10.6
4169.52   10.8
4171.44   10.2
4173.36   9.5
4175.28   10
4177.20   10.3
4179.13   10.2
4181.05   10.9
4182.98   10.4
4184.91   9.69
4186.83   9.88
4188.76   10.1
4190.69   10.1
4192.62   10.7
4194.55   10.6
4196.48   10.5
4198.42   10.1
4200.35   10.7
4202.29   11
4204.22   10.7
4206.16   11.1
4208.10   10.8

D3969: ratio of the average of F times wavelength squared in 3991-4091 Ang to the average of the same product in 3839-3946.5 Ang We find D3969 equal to 1.22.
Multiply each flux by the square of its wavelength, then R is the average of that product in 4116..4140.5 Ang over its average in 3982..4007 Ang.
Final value 1.05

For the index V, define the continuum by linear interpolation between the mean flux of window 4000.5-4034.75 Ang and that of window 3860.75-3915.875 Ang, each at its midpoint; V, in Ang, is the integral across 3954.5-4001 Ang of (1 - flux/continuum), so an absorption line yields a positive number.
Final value 7.57 Ang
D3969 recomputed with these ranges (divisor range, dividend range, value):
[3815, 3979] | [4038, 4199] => 1.26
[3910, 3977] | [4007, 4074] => 1.30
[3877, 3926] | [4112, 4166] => 1.26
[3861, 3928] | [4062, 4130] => 1.09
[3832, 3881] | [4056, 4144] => 1.17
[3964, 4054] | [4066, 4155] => 1.02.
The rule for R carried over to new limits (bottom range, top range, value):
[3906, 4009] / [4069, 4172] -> 1.14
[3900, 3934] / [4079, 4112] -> 0.98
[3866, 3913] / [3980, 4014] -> 1.19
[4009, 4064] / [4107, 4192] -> 0.98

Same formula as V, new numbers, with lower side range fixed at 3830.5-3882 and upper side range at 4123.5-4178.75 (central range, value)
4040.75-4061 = -1.9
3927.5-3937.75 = 2.1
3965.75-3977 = 4.3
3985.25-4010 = -1.8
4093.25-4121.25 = 4.9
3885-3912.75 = 2.0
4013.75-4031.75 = -2.2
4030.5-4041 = -0.7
